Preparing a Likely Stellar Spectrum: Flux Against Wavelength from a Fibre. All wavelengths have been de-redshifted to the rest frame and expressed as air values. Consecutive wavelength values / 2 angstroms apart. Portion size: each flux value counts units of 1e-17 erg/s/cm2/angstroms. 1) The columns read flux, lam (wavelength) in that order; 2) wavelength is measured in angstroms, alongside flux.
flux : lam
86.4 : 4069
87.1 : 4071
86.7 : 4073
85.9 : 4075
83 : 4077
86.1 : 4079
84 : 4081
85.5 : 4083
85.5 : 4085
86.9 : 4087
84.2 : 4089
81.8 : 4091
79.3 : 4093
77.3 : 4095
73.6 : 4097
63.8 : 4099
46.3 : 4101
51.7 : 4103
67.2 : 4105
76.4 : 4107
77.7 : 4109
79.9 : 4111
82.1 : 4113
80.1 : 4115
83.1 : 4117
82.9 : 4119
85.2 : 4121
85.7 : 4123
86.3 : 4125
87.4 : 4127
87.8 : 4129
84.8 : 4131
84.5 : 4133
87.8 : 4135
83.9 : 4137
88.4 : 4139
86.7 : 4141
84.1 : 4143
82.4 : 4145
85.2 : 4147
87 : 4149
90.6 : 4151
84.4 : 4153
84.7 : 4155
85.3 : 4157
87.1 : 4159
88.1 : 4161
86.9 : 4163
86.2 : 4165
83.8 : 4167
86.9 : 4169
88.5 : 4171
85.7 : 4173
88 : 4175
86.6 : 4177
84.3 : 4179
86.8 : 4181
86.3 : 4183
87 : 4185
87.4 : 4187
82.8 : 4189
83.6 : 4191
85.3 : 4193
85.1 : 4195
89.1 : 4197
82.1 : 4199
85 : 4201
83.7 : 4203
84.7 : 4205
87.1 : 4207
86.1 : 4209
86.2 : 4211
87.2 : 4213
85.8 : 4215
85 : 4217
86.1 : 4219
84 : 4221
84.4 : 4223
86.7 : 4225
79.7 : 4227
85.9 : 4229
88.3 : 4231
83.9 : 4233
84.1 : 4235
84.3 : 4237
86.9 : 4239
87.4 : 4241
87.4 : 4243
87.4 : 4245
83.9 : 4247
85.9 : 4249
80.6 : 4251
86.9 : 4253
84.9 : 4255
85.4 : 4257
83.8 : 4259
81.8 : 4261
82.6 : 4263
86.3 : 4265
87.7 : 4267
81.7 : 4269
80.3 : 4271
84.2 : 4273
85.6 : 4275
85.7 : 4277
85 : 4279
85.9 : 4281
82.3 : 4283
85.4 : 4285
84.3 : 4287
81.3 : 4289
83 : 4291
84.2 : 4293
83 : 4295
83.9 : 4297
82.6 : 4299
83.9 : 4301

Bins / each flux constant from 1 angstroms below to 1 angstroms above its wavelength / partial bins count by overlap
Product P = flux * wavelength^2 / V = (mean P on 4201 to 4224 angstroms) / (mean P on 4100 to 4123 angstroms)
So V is 1.2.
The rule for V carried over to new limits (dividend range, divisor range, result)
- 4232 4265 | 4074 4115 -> 1.19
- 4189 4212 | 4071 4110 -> 1.16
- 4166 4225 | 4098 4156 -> 1.10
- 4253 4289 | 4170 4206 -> 1.02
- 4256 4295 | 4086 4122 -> 1.21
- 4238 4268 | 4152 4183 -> 1.03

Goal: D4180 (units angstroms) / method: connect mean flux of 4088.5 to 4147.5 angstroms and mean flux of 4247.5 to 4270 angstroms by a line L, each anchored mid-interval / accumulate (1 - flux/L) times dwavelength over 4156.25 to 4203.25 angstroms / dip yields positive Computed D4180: -2.5 angstroms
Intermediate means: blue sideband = 79.5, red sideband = 84.3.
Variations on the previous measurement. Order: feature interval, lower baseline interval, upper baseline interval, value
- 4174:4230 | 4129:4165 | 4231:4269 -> 0.1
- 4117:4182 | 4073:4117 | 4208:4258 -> -4.4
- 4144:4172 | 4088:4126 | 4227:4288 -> -2.6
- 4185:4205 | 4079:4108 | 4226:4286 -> -1.0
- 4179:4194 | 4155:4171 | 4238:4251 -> 0.1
